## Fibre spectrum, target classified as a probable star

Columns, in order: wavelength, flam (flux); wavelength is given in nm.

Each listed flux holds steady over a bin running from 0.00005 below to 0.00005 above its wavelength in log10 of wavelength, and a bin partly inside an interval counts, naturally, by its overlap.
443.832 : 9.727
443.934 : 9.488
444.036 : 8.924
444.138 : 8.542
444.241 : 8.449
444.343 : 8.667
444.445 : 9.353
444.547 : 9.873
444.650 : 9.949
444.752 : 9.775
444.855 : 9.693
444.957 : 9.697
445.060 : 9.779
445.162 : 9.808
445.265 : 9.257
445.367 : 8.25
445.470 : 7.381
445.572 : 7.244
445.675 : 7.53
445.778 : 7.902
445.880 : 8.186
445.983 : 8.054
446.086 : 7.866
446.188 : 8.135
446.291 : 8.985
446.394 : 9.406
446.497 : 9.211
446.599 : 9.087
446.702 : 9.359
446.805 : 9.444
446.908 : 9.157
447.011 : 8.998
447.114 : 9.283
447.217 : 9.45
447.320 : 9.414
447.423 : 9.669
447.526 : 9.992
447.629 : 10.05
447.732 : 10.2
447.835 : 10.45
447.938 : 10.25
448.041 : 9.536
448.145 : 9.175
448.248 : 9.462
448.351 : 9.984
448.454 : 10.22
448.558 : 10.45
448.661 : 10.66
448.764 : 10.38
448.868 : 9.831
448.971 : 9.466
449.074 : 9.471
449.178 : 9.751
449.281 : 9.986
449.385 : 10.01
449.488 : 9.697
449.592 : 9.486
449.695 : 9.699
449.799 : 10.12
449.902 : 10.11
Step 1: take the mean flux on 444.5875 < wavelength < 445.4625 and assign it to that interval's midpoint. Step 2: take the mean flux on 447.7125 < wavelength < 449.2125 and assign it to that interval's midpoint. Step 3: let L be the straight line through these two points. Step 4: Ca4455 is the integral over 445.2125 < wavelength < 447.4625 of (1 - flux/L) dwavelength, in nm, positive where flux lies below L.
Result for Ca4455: 0.22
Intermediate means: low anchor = 9.41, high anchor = 9.95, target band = 8.69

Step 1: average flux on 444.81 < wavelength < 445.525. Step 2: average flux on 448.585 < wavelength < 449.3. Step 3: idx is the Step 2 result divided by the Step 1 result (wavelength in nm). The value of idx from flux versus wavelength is 1.1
